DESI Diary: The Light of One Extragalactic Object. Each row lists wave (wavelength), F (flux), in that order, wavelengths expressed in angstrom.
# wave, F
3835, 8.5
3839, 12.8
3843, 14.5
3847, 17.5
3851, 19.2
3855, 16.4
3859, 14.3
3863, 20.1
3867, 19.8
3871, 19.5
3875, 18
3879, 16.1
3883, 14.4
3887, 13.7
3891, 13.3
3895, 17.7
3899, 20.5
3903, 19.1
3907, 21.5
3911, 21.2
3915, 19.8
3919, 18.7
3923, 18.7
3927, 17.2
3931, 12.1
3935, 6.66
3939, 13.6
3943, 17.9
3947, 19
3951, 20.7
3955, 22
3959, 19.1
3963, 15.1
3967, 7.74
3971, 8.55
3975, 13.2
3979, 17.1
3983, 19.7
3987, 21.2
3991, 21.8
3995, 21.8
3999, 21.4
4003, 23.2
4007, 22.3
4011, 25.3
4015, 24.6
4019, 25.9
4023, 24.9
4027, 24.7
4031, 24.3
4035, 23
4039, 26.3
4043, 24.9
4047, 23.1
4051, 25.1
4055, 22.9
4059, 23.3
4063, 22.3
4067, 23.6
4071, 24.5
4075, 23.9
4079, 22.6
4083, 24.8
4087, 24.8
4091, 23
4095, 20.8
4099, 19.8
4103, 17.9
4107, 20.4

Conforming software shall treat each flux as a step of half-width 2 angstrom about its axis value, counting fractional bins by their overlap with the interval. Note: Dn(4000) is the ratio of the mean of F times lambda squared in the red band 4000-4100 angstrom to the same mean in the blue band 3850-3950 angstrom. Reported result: 1.49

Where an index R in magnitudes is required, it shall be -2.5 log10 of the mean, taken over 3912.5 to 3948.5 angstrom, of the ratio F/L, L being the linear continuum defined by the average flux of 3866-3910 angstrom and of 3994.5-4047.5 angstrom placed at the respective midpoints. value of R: 0.22 mag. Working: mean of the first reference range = 17.6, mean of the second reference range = 24.1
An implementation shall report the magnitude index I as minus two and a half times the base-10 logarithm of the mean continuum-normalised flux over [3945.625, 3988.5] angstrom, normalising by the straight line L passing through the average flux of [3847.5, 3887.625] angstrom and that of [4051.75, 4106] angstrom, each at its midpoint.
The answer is 0.19 mag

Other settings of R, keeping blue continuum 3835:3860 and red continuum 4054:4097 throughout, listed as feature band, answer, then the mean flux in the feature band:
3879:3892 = 0.170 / 14.2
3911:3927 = -0.078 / 19.1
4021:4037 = -0.121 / 24.2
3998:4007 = -0.083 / 22.4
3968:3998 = 0.157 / 17.4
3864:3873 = -0.226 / 19.7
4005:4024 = -0.162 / 24.6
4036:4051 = -0.116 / 24.7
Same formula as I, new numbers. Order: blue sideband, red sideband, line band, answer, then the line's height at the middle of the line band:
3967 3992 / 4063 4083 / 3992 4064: -0.200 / 20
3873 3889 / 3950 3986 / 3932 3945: 0.240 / 15.8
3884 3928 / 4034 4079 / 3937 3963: 0.083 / 19.9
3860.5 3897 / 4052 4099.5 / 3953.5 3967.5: 0.170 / 19.5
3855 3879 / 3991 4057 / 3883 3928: 0.076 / 19.4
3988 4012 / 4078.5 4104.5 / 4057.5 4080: -0.062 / 22.1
